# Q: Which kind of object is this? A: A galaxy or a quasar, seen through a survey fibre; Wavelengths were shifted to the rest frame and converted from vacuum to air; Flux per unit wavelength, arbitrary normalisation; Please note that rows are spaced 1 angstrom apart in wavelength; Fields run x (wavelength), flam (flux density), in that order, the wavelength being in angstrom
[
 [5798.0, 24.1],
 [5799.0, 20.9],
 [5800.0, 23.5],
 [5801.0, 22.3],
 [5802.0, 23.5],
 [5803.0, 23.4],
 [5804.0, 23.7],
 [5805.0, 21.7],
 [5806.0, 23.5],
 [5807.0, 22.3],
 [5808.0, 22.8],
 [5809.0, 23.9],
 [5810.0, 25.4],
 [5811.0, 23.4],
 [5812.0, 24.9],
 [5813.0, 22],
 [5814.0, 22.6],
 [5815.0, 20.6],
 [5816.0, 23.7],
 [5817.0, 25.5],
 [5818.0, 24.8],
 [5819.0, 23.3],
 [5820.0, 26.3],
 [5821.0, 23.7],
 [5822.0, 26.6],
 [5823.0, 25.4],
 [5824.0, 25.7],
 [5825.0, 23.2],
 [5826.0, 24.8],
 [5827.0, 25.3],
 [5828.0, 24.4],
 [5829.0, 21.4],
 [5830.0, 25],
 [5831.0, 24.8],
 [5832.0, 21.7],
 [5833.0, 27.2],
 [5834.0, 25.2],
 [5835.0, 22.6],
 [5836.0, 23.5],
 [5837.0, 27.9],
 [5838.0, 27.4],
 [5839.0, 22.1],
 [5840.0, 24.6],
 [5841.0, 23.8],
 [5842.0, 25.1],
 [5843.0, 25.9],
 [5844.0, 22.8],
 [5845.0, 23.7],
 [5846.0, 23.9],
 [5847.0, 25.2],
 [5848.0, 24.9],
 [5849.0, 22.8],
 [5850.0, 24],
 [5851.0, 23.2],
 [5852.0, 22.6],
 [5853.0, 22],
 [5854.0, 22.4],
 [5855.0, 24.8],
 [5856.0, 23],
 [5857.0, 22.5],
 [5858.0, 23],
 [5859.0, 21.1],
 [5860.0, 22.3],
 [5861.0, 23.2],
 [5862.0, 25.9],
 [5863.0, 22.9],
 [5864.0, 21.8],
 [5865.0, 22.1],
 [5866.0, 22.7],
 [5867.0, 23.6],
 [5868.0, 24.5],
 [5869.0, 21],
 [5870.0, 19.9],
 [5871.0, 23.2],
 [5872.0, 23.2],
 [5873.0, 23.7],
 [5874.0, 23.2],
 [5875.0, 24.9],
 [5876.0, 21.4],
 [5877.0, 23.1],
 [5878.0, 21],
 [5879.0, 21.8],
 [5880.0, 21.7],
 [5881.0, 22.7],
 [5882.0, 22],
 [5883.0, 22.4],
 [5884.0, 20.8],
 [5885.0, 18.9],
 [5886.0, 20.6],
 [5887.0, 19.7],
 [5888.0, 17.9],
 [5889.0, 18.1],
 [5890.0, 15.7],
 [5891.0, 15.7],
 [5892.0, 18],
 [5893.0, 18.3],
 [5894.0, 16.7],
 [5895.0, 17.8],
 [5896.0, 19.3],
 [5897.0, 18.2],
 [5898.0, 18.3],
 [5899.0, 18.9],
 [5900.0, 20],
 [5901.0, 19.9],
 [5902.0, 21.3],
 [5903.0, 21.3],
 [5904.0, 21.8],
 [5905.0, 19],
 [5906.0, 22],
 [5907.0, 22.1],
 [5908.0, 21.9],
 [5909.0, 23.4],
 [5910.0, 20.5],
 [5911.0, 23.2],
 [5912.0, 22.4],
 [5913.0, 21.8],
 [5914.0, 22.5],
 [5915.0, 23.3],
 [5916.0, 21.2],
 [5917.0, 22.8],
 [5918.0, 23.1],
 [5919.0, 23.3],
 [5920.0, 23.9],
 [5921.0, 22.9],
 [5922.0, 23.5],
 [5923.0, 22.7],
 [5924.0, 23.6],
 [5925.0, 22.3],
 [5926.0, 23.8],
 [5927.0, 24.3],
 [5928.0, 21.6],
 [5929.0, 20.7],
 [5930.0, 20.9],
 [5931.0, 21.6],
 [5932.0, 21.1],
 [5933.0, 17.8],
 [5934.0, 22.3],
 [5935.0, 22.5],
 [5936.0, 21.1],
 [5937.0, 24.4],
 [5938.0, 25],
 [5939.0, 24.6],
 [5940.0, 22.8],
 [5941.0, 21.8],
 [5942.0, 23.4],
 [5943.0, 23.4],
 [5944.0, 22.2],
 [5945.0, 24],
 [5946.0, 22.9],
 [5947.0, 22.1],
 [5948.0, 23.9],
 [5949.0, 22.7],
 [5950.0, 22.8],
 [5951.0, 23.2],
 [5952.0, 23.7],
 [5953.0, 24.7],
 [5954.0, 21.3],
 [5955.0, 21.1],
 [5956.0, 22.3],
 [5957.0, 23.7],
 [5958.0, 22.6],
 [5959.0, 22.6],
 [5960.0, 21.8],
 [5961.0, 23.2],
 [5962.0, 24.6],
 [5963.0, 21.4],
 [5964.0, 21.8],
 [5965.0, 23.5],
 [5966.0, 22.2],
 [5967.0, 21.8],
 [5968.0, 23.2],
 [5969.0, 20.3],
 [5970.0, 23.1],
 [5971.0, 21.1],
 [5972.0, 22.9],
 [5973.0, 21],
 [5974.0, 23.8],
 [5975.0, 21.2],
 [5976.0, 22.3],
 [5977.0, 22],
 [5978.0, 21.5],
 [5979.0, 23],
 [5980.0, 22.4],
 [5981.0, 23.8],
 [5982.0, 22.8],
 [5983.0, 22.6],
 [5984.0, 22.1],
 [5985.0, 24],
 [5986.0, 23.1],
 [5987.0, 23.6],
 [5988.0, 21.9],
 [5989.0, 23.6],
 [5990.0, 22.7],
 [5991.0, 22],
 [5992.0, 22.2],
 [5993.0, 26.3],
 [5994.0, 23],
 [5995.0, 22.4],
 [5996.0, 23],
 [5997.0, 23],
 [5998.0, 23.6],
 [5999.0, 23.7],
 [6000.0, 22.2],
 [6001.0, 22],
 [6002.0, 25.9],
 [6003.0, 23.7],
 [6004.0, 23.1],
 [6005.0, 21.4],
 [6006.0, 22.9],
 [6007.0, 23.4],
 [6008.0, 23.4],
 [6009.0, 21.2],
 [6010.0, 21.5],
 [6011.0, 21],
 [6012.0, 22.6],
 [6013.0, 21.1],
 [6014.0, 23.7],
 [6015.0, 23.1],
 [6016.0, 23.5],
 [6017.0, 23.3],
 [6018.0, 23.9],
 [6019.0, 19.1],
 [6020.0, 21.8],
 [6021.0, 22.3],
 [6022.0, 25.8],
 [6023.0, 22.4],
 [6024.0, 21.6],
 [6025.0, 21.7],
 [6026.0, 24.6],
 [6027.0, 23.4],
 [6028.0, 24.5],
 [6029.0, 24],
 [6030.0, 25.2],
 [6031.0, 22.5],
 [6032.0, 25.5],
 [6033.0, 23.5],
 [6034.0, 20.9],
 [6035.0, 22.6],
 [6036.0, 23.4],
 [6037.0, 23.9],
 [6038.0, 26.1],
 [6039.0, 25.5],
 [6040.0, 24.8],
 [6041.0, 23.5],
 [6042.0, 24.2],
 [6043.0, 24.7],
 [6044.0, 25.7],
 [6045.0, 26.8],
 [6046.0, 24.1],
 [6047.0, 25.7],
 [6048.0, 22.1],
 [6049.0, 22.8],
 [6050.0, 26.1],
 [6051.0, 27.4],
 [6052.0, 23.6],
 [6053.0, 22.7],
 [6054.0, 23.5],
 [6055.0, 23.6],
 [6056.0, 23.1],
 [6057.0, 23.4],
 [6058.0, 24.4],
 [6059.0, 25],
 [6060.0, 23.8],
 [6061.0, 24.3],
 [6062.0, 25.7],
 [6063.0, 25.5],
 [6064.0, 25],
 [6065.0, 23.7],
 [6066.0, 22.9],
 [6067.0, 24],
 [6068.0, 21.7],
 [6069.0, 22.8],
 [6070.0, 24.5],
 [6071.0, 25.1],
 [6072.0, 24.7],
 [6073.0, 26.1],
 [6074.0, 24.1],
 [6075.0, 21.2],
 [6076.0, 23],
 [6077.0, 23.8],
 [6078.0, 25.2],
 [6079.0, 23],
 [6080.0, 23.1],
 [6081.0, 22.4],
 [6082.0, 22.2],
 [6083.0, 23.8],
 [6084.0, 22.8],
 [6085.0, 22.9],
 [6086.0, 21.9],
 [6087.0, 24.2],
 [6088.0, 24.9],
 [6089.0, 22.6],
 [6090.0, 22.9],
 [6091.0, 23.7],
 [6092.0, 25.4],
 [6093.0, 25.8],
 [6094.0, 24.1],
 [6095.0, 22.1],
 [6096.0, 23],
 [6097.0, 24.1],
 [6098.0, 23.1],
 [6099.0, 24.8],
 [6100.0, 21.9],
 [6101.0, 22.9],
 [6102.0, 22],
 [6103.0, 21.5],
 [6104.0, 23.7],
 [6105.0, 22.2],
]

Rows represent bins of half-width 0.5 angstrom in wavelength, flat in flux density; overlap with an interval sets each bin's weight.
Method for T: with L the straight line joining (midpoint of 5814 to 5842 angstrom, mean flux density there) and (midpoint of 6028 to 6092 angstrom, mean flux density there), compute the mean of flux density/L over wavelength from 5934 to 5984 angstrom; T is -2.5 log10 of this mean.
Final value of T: 0.07 mag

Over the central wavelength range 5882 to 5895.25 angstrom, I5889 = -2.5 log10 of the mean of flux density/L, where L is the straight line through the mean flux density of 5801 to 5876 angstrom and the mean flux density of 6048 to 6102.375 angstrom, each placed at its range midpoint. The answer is 0.26 mag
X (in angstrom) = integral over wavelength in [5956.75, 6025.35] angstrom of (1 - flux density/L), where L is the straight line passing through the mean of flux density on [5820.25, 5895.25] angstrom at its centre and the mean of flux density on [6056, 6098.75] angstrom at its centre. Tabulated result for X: 2.0 angstrom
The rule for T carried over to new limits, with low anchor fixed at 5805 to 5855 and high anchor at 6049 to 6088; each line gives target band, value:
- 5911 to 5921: 0.06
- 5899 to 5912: 0.13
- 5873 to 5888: 0.11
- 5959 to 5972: 0.07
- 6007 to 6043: 0.03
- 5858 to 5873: 0.06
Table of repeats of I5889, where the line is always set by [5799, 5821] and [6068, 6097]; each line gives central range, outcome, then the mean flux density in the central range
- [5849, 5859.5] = 0.03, 22.9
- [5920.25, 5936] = 0.07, 22.1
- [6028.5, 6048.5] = -0.03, 24.2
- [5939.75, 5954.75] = 0.03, 23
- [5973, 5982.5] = 0.05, 22.5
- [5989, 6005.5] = 0.02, 23.2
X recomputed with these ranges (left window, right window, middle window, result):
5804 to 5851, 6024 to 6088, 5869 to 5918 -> 6.7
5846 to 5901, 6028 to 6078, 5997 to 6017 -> 0.6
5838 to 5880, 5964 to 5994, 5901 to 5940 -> 1.0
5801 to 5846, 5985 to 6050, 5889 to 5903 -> 3.2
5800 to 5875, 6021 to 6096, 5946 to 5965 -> 0.8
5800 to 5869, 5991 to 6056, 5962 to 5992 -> 1.3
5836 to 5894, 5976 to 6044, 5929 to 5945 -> 0.3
